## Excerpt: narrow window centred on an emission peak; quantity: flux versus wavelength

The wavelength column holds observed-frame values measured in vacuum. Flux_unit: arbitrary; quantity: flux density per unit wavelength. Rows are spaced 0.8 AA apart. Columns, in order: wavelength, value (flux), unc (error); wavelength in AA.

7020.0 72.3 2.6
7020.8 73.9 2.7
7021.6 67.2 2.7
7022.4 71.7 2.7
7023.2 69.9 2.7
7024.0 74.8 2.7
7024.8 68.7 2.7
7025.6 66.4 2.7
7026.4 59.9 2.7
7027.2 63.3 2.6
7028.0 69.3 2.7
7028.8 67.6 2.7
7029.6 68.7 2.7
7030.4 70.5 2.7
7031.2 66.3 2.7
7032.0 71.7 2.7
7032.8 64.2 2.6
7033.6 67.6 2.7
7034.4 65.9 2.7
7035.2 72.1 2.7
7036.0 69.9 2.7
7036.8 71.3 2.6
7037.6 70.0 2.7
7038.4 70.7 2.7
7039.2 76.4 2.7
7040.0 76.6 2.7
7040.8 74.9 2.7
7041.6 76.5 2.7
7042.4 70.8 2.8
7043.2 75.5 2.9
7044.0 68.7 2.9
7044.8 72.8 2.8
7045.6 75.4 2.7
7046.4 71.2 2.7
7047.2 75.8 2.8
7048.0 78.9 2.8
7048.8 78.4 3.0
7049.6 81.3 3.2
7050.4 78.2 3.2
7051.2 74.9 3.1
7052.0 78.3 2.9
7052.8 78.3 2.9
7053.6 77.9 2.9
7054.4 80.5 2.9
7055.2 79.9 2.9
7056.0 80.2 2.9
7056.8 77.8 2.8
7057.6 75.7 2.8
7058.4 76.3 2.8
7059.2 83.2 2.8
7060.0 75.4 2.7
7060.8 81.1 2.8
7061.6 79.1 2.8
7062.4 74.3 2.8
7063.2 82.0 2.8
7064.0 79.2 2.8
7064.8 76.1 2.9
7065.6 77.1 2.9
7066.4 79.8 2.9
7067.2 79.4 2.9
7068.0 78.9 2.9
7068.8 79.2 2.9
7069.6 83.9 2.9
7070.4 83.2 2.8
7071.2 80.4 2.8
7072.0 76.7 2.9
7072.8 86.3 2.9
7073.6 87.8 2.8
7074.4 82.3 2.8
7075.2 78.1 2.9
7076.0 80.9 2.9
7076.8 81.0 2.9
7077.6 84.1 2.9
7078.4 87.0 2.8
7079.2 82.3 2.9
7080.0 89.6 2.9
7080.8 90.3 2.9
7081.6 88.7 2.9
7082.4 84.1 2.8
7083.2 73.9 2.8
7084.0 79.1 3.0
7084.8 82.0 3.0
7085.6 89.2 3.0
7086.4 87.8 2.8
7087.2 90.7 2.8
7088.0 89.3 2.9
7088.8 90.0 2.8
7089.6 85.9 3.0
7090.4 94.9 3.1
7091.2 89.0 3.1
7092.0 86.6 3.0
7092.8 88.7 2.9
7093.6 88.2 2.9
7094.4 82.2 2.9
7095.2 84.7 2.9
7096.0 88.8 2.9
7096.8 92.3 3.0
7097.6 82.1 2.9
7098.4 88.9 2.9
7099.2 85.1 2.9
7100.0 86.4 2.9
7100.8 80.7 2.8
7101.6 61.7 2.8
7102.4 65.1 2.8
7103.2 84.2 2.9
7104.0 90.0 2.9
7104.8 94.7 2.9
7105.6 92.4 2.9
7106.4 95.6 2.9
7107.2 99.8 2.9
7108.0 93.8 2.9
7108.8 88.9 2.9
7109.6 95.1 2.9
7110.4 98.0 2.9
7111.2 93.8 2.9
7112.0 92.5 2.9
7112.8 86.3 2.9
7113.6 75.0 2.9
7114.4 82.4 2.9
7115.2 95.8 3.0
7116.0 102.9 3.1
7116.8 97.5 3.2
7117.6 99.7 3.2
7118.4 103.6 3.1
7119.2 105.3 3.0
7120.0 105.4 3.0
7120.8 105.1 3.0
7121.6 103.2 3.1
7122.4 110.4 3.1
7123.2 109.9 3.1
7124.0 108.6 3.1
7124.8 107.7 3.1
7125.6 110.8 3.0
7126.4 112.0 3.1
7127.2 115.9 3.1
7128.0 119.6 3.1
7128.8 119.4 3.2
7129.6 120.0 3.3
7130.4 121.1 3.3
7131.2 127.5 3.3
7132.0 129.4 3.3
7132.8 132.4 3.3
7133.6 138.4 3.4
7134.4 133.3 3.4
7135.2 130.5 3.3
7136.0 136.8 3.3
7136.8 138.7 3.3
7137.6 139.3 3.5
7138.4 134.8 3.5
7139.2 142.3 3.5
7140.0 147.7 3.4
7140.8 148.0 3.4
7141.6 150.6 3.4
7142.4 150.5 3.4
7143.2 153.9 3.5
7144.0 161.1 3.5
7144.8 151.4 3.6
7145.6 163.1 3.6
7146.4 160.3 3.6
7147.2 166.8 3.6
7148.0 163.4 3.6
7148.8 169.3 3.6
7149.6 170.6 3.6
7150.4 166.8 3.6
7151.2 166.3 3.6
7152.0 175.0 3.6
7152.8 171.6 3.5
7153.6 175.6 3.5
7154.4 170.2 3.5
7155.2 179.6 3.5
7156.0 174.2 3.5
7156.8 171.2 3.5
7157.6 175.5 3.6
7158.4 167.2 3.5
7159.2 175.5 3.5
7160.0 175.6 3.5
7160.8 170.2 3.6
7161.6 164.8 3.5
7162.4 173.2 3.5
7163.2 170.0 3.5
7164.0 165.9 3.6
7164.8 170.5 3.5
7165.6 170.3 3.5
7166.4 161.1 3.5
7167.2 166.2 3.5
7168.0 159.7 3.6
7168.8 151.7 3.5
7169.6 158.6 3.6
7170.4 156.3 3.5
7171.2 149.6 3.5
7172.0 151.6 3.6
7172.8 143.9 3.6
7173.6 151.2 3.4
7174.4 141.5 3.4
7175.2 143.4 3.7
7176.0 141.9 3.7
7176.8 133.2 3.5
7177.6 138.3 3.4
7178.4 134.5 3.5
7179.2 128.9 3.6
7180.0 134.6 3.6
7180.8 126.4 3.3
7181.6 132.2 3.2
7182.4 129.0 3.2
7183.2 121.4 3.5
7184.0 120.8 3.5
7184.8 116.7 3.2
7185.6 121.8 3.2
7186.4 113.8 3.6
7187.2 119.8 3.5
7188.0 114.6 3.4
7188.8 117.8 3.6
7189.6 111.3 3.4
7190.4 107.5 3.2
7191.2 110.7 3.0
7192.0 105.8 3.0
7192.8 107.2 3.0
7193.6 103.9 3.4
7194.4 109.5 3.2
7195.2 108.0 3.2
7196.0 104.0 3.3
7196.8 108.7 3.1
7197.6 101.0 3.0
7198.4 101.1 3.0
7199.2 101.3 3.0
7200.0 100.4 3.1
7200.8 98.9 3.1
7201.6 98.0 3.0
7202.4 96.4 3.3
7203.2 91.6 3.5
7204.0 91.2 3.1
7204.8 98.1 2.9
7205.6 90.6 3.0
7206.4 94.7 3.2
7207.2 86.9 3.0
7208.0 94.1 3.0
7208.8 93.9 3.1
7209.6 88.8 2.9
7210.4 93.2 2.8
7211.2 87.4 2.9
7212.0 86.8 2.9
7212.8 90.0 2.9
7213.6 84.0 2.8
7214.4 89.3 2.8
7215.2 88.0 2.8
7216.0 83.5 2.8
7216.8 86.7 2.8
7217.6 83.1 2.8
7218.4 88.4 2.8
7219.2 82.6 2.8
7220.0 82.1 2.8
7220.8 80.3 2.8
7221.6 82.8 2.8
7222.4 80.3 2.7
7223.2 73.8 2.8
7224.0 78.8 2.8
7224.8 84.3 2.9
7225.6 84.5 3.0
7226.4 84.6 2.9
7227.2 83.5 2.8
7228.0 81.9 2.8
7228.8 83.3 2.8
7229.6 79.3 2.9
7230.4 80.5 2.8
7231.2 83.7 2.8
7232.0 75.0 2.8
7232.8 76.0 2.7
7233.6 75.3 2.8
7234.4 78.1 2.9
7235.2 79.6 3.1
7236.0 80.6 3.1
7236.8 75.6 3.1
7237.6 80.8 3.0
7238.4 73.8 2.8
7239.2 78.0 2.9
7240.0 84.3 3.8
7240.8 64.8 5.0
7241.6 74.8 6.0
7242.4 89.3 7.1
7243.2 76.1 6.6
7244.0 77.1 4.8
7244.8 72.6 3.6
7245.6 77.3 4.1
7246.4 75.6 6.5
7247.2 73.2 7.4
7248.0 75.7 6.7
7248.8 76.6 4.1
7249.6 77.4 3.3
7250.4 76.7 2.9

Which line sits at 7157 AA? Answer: C IV 1549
